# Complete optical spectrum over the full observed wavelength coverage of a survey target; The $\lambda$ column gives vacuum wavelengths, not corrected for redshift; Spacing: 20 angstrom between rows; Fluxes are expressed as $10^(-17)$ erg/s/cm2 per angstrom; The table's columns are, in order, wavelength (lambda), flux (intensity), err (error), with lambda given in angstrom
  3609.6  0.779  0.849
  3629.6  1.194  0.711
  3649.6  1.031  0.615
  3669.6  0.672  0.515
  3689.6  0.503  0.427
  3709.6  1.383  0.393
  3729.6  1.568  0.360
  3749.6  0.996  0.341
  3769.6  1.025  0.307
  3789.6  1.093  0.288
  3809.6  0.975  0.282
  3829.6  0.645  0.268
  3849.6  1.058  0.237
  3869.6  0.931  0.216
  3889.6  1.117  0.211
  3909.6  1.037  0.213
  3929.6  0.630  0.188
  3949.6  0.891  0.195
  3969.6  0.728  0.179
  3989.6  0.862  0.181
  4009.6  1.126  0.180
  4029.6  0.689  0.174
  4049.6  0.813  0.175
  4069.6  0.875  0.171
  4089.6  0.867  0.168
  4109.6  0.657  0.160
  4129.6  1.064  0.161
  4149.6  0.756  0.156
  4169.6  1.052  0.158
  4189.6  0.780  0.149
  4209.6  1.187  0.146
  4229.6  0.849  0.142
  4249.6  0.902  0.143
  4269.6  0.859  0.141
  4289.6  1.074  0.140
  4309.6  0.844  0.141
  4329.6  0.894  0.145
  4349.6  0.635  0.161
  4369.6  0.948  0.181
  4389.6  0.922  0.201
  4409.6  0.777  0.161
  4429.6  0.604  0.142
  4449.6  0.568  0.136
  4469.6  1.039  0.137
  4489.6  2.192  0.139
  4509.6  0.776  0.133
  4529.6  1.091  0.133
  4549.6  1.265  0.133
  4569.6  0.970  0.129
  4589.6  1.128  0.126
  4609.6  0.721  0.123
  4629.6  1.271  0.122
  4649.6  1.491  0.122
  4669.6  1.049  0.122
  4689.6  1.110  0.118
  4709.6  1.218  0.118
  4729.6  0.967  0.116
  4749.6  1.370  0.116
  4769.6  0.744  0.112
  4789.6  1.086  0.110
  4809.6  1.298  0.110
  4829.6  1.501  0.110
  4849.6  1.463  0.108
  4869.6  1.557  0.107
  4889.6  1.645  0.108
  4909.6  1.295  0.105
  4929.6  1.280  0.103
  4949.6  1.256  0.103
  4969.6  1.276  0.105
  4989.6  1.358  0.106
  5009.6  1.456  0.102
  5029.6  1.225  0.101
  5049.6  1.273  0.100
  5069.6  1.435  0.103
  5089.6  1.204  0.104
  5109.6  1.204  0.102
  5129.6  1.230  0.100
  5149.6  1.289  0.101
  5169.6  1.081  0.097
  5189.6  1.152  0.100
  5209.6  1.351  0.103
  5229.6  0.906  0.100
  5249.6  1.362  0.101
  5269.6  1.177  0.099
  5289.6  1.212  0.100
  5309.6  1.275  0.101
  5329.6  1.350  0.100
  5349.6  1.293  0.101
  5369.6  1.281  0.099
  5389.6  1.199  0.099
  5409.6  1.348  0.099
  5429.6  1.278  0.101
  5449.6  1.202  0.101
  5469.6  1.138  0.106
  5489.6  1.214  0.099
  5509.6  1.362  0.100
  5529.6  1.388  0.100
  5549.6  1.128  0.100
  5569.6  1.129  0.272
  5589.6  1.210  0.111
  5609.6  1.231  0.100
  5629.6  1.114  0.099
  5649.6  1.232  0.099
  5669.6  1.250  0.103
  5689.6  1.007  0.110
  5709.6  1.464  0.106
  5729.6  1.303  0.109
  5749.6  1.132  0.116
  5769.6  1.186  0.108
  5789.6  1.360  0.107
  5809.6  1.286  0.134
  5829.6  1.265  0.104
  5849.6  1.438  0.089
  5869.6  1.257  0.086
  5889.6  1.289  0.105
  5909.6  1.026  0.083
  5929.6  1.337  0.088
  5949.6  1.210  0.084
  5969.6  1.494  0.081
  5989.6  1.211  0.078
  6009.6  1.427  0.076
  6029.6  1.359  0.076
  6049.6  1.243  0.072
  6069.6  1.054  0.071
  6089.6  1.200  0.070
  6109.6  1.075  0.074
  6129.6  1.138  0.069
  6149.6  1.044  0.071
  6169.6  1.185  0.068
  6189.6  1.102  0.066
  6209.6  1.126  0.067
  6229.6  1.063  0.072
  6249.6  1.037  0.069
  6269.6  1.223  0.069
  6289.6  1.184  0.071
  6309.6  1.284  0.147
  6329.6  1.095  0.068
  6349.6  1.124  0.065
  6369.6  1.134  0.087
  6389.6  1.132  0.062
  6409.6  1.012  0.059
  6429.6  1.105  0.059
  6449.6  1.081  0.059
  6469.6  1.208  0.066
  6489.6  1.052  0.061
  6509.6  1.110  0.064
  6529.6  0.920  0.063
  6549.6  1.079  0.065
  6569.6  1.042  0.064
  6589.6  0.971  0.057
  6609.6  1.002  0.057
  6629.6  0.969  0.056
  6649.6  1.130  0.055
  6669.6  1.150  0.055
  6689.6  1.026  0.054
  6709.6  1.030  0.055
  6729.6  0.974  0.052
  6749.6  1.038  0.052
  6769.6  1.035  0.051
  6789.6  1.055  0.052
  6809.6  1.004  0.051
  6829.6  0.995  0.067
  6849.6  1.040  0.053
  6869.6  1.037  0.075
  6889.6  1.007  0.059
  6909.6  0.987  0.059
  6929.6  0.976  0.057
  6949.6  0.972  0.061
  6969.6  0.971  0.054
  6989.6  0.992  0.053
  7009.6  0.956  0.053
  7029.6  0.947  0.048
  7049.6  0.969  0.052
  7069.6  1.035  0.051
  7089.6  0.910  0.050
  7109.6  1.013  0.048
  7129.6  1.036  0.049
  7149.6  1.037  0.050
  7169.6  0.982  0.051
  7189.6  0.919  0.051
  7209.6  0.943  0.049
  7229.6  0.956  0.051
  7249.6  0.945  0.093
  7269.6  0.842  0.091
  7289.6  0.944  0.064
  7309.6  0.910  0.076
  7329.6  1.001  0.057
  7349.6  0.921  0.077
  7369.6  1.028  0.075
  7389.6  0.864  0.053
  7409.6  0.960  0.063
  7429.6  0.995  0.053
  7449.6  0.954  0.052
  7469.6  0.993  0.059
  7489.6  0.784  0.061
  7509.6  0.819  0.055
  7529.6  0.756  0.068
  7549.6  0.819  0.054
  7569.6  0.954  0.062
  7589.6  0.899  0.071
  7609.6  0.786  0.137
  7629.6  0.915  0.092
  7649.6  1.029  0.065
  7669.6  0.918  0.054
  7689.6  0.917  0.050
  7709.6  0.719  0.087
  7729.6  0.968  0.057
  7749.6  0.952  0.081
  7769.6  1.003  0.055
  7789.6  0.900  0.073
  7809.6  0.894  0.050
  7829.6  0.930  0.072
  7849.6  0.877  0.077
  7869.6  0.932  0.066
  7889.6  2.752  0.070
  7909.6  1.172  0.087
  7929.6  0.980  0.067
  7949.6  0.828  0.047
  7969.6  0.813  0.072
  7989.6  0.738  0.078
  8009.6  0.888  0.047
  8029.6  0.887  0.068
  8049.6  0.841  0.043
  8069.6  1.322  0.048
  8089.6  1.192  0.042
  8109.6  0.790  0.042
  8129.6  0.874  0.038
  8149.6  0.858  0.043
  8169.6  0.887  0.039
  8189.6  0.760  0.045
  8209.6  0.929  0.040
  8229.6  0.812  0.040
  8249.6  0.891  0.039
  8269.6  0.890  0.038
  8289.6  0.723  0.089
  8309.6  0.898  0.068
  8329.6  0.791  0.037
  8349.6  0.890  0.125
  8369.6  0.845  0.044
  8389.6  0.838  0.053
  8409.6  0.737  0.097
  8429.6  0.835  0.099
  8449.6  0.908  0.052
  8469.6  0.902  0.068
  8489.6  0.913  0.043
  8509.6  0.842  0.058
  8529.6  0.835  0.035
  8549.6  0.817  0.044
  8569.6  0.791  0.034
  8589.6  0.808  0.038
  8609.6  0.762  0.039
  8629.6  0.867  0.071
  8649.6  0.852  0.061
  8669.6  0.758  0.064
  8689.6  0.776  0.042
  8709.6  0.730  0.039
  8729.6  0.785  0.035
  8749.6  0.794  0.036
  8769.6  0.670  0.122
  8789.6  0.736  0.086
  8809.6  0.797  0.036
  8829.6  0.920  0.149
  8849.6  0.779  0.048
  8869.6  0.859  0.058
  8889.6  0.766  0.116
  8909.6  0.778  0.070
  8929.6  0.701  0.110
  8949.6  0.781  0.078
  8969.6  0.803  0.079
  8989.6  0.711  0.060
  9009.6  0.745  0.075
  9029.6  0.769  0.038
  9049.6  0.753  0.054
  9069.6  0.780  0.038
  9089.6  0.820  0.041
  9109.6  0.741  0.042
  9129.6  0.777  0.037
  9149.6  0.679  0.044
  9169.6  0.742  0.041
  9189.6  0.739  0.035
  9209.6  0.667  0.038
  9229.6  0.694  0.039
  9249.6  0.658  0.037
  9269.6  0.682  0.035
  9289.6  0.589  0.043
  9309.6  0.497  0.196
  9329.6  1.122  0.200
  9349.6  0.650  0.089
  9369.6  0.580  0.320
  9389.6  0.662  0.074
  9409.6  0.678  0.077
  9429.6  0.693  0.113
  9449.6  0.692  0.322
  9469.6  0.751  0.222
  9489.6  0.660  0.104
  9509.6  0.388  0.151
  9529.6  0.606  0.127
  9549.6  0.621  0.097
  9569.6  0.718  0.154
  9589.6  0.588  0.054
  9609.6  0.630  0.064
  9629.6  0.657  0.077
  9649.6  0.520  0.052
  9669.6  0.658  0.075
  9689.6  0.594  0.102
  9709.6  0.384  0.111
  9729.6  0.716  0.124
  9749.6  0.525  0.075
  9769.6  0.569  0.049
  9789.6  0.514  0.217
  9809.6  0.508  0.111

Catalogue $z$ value 0.202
